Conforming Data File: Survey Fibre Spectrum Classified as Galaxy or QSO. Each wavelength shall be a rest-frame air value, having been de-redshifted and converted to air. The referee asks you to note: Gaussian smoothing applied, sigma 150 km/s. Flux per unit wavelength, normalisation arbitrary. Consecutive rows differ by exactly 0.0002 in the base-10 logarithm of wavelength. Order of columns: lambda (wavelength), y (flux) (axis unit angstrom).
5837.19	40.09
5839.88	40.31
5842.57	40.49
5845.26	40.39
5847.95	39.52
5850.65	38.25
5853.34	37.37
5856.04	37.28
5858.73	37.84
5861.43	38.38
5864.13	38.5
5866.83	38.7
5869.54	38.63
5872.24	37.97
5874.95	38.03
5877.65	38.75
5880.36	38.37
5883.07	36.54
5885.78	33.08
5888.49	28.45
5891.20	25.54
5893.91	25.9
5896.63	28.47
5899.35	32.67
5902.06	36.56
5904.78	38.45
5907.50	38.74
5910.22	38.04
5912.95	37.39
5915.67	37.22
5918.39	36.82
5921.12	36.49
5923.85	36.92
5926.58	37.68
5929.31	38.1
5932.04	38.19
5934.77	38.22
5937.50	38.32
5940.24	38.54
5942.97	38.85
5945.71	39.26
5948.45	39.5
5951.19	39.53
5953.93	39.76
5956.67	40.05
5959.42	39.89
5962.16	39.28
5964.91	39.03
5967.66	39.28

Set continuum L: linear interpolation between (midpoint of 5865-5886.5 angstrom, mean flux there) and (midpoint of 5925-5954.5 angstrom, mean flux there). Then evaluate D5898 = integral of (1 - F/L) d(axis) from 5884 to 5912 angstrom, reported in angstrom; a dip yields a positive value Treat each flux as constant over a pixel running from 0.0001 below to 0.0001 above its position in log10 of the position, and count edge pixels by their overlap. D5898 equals 3.9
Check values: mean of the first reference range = 37.7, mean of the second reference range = 38.7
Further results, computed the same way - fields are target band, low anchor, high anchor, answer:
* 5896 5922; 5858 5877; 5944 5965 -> 1.75 angstrom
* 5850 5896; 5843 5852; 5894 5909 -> 1.88 angstrom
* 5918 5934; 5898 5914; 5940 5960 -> 0.28 angstrom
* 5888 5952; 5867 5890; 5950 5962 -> 3.56 angstrom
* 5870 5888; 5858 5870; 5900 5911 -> 0.63 angstrom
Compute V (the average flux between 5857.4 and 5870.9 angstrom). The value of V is 38.4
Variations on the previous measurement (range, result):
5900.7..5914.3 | 37.8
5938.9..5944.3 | 38.7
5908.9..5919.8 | 37.4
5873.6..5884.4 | 37.9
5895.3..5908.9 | 35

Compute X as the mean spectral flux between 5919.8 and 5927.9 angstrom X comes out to 37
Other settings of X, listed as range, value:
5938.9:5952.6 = 39.1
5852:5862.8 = 37.7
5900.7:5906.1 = 37.5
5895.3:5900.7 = 30.6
